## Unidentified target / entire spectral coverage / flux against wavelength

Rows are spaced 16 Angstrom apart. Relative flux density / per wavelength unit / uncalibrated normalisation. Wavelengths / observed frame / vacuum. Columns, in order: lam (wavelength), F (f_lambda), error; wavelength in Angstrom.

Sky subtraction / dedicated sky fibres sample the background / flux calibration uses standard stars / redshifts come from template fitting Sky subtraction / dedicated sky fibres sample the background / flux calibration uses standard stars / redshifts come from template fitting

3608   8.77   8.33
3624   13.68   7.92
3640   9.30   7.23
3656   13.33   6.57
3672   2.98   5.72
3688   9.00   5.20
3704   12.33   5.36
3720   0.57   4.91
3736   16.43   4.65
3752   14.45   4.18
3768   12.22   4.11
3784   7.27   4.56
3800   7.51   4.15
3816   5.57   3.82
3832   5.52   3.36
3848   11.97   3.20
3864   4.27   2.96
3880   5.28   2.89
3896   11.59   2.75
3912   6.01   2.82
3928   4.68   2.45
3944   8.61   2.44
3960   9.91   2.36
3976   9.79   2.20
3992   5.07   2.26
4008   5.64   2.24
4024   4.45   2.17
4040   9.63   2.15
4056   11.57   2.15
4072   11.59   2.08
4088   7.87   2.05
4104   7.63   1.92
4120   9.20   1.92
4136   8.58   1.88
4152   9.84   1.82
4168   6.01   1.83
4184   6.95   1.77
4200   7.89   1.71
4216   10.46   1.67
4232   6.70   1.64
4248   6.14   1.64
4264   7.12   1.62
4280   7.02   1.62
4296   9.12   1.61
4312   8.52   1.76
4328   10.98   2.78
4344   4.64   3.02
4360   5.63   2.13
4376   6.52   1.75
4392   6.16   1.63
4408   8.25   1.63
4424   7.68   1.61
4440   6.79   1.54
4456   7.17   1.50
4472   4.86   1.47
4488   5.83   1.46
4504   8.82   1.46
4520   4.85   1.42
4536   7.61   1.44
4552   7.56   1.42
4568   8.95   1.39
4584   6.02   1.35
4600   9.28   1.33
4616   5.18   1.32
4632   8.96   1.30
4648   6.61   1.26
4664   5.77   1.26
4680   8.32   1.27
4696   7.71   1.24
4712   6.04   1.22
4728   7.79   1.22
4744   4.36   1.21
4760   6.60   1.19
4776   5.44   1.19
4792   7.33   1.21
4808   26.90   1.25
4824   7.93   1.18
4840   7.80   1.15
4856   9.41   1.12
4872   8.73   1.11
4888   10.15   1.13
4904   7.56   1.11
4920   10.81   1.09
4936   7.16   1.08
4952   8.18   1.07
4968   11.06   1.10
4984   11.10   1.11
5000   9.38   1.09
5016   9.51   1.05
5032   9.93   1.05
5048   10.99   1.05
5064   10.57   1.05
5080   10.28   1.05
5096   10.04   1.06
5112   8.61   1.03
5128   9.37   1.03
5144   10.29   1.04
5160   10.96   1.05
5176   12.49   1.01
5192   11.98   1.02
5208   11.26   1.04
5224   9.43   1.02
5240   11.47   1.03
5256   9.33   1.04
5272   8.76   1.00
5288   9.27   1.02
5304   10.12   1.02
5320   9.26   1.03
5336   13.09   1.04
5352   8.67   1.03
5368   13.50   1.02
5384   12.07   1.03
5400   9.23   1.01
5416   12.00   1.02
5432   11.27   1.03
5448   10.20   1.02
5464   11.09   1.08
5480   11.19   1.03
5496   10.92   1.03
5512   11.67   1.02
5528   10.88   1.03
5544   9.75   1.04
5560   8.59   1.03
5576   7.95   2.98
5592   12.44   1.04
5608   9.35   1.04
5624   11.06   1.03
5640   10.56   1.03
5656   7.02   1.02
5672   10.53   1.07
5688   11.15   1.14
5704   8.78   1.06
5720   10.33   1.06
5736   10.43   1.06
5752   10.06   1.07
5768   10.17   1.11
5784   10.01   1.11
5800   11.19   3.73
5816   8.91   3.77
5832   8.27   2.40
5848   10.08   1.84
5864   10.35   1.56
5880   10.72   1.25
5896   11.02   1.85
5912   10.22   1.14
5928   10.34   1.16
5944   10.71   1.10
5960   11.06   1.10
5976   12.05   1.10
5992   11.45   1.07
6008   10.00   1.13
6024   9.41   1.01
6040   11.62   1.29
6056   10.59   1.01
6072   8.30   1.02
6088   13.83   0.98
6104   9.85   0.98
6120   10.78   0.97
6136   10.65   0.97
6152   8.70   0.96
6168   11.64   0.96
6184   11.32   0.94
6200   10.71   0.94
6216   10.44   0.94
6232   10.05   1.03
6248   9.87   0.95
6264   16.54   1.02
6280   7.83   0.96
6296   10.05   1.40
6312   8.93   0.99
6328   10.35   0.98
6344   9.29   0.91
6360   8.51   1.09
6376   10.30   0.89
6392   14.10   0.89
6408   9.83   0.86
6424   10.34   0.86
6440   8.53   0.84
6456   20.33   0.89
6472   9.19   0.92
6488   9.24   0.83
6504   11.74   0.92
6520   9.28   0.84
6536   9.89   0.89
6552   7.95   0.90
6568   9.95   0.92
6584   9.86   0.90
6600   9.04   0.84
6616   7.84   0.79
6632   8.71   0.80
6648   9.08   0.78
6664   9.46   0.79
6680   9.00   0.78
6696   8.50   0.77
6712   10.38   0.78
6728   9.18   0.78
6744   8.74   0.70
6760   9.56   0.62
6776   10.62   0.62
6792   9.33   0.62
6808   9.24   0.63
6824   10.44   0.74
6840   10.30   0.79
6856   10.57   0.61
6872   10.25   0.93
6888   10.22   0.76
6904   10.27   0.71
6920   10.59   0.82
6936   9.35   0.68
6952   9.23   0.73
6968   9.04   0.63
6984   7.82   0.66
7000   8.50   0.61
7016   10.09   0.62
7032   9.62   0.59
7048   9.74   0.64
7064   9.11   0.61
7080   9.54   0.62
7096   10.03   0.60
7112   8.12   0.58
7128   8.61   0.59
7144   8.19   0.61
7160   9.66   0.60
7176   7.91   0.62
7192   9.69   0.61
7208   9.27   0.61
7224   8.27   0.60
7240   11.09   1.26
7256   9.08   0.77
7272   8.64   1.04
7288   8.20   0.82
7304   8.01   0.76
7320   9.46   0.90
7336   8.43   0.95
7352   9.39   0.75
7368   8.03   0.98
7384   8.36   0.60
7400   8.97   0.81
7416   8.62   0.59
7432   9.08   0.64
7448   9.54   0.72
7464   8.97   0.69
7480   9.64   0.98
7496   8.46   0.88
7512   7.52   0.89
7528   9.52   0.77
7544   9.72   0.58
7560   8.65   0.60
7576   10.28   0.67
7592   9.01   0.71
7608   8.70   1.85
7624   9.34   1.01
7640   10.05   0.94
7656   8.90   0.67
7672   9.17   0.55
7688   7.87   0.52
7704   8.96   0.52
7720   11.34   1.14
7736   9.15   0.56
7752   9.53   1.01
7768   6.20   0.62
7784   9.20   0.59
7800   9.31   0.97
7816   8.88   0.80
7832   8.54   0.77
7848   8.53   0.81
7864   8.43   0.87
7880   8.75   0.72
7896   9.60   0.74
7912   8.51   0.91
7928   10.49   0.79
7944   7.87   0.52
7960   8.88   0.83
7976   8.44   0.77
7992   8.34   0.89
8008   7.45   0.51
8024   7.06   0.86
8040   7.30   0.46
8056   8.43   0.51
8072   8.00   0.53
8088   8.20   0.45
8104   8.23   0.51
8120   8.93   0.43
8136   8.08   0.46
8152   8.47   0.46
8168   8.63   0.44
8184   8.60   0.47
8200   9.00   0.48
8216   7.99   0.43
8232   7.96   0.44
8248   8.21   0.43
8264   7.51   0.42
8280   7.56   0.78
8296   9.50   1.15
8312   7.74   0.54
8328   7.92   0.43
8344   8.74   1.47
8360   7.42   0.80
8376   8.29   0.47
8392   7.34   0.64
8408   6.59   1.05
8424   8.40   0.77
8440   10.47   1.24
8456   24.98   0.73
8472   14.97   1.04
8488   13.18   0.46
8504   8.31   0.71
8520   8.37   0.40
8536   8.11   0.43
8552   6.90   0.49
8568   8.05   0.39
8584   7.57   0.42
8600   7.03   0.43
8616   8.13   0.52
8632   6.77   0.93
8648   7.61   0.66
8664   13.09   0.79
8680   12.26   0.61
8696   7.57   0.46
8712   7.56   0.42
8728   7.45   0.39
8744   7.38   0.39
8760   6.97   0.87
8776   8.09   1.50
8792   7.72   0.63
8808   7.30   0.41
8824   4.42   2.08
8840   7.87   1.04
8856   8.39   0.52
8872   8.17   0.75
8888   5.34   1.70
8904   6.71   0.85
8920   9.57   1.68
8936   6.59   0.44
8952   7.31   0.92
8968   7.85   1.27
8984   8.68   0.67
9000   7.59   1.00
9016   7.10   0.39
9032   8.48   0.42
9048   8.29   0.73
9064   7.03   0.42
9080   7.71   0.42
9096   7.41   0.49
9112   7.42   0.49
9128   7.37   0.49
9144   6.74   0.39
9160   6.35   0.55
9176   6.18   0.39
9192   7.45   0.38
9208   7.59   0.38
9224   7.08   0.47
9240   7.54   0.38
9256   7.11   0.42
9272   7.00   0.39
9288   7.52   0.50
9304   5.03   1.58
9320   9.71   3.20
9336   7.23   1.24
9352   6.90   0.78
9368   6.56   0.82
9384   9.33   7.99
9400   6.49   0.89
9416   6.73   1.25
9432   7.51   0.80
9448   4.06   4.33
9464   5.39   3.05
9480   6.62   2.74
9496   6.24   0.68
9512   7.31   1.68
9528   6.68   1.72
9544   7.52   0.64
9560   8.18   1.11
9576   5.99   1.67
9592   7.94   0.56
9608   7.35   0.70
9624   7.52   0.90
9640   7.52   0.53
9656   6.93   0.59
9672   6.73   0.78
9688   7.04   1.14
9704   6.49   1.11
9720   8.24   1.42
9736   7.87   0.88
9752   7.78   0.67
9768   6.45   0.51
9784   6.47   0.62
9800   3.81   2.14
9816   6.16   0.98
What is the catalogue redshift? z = 0.29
